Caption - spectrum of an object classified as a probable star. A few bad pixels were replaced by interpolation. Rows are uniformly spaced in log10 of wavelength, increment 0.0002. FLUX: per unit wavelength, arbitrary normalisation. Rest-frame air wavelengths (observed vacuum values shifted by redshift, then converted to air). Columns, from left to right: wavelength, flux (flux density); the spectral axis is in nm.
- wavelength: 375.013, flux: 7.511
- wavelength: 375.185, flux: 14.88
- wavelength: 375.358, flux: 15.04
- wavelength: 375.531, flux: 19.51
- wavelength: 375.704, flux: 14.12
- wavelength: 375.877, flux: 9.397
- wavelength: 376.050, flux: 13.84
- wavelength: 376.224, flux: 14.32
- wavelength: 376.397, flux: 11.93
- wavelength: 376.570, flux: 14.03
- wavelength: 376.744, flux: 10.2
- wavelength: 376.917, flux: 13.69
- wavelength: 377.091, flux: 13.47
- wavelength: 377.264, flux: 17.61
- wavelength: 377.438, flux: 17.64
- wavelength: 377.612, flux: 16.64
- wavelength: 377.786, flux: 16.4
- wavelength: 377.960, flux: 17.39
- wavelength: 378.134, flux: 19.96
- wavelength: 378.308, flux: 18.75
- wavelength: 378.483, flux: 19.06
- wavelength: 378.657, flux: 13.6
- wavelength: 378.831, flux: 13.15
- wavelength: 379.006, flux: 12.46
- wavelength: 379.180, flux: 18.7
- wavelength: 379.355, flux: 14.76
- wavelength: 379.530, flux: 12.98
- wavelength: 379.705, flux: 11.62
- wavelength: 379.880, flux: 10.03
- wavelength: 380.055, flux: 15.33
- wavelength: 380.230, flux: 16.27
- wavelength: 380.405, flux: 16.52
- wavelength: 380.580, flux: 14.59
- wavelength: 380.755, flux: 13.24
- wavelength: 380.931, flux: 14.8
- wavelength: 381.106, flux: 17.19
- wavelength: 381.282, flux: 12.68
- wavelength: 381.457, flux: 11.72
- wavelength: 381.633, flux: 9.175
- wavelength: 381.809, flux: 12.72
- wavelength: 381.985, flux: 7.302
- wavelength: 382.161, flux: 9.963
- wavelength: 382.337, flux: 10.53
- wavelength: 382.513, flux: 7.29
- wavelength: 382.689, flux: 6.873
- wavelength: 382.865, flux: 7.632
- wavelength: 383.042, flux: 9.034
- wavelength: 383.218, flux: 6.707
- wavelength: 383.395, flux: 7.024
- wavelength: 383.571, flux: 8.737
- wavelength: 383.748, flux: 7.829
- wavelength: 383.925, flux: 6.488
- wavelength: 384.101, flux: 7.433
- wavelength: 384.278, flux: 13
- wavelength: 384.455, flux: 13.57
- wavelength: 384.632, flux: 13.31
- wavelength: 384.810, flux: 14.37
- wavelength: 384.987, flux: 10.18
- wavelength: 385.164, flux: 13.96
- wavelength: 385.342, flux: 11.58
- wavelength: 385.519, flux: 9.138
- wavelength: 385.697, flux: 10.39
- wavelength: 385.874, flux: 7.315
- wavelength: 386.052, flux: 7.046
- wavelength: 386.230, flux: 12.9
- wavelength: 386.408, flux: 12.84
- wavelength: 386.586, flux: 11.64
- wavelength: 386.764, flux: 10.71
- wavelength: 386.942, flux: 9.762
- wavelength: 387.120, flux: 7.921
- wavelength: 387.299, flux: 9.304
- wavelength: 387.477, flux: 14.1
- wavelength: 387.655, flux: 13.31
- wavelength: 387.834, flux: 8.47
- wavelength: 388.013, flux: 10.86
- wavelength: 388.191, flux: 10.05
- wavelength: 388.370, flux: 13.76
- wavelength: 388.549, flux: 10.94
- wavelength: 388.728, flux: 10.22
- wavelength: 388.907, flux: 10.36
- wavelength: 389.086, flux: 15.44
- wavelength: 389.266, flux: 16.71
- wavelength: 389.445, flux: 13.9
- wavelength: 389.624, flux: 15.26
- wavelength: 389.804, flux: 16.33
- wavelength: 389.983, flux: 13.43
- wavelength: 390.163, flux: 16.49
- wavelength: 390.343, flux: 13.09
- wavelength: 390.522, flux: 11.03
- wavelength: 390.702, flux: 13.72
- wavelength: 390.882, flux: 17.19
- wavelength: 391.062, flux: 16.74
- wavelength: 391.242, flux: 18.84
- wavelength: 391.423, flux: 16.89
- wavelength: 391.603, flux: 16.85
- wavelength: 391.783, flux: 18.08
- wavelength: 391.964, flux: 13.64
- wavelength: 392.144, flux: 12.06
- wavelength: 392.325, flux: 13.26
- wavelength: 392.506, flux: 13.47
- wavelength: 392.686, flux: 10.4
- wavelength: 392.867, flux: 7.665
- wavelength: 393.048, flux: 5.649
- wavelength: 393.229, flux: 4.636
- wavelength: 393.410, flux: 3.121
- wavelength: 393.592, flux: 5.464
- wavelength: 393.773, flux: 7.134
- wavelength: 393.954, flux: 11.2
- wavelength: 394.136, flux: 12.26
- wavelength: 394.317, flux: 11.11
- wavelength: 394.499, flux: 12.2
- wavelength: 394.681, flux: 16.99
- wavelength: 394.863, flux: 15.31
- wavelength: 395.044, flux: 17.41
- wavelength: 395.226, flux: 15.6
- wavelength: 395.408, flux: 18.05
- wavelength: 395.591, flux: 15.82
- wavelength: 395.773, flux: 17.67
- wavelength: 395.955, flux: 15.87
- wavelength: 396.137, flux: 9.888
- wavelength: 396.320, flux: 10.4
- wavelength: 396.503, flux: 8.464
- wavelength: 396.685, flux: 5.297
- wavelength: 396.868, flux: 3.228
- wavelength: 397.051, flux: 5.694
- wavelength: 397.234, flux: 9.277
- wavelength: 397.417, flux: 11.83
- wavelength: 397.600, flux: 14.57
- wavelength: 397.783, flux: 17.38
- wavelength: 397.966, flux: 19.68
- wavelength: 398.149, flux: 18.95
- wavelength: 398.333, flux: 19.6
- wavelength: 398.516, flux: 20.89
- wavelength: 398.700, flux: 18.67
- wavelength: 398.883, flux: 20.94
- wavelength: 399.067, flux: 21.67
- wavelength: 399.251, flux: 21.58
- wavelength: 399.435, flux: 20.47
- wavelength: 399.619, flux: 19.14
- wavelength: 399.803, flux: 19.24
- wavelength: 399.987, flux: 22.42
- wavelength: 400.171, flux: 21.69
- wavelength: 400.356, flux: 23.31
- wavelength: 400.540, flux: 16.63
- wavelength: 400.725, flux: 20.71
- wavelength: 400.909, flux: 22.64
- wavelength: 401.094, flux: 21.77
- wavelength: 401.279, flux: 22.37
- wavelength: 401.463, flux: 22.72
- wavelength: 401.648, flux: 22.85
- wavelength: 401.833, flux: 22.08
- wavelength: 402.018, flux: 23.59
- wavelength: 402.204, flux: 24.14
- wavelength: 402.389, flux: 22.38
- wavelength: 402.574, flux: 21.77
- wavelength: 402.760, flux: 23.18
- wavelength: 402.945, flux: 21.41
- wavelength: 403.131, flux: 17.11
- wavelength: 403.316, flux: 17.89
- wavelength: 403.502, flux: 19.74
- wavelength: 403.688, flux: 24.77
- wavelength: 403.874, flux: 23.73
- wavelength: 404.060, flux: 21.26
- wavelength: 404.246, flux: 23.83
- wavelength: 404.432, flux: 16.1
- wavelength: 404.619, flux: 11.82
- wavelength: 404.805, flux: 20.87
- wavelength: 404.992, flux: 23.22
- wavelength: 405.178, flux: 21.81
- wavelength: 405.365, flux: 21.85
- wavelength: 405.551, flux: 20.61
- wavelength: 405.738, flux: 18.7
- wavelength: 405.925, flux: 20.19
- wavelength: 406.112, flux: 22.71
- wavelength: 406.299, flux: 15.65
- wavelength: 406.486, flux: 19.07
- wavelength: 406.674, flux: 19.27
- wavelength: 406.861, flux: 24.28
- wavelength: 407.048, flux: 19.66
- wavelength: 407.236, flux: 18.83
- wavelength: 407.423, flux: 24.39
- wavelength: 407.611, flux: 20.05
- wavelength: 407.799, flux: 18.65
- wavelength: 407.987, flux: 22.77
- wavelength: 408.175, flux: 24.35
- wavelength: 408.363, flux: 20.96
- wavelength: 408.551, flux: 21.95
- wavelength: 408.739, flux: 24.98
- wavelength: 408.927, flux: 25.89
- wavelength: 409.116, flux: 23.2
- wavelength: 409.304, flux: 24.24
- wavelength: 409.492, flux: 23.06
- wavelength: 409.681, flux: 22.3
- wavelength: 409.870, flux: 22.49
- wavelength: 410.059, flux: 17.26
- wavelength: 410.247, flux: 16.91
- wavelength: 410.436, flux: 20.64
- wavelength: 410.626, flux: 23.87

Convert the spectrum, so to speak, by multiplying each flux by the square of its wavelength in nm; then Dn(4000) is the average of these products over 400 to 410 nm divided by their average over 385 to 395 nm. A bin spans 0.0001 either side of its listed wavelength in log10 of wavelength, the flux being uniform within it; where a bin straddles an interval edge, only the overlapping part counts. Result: 1.9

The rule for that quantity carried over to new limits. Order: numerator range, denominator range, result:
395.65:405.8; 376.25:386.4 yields 1.67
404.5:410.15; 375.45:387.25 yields 1.95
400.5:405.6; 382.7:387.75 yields 2.27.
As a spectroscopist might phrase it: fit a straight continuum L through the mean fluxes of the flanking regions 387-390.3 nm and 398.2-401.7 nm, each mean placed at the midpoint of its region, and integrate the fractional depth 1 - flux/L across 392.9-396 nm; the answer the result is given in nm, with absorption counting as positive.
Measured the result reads 0.93 nm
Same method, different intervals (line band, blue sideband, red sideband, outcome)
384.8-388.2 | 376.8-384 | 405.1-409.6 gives 0.937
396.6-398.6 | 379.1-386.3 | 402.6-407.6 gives 0.477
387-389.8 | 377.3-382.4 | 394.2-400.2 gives 0.529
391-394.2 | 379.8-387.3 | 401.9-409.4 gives 0.750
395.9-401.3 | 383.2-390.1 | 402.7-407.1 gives 0.198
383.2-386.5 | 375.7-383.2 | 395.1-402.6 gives 0.981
